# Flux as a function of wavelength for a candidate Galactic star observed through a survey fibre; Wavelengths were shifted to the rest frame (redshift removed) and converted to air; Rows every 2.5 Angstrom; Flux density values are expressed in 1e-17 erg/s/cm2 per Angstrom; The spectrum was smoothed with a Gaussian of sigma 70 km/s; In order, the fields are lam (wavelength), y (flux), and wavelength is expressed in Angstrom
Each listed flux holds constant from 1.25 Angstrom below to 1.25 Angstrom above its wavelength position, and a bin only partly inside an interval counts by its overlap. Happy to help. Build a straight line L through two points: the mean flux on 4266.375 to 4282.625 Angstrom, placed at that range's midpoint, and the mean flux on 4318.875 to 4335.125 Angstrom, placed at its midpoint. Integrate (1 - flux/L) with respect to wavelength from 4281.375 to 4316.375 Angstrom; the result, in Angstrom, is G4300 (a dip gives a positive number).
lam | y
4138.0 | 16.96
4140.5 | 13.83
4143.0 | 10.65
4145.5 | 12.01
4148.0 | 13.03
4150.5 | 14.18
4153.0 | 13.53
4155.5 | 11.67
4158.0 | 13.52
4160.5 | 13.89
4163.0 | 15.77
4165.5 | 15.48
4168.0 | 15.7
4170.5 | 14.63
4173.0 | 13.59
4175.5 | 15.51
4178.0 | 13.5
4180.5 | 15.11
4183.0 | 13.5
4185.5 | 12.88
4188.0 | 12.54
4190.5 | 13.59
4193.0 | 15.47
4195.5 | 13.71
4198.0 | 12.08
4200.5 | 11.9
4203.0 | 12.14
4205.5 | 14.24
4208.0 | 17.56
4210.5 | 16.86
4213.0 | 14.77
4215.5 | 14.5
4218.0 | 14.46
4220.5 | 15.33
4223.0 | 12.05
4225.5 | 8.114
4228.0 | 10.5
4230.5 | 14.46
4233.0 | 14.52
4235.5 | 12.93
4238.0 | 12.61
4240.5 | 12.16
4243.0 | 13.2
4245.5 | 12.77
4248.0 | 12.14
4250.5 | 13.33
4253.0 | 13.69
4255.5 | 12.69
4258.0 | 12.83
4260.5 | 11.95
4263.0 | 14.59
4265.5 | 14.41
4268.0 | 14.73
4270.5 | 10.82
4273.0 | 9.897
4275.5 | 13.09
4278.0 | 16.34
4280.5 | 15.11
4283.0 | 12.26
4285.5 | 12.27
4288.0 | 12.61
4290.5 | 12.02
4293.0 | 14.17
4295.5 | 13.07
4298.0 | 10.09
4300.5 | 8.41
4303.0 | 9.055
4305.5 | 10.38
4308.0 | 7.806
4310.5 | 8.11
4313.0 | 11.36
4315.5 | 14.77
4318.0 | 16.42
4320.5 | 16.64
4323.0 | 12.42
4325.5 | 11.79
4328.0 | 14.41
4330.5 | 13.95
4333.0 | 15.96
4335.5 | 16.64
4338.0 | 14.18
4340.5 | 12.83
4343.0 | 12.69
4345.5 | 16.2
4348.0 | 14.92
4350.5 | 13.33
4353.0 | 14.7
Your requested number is 6.6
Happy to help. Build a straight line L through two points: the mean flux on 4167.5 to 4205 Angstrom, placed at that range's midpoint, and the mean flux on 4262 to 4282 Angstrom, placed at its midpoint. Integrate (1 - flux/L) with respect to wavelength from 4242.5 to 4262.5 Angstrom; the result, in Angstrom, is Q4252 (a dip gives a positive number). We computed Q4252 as 1.1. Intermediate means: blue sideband 13.7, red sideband 13.6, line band 12.9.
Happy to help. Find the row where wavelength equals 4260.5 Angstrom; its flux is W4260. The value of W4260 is 11.95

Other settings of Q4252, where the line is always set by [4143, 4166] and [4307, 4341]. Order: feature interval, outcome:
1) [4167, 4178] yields -1.0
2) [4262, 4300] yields 1.4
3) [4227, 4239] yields 0.3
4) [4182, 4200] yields 0.2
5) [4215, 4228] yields 0.8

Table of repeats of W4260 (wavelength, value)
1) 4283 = 12.26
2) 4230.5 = 14.46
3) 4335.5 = 16.64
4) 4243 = 13.2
